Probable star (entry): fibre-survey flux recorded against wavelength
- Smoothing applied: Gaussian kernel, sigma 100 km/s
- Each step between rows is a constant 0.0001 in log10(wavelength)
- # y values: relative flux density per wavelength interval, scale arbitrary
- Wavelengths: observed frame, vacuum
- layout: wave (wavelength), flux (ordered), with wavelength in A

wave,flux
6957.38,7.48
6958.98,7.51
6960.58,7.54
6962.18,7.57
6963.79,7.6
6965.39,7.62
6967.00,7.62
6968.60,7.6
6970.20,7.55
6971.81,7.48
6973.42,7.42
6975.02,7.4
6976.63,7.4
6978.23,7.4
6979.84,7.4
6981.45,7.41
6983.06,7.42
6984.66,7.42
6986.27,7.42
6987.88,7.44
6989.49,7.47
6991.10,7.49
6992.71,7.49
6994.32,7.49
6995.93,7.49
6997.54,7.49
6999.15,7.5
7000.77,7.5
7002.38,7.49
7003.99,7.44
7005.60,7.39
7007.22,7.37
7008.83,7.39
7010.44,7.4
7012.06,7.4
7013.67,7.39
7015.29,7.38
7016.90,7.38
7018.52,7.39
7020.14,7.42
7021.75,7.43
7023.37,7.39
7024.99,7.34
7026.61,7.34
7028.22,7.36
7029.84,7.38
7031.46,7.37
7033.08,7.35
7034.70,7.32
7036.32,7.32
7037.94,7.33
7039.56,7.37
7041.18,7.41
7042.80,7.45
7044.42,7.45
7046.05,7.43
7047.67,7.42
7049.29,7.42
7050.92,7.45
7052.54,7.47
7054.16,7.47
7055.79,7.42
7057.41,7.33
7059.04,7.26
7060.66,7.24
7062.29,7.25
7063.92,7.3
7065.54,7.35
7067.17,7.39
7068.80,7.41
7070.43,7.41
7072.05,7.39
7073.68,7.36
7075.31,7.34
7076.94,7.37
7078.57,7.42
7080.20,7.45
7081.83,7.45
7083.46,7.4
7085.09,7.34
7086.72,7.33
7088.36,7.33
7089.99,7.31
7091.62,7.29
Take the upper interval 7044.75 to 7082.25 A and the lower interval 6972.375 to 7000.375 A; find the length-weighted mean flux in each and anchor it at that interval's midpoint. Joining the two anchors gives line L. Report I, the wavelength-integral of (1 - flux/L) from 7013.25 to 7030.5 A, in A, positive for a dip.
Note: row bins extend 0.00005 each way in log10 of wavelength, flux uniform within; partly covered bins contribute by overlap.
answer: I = 0.1 A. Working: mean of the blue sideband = 7.44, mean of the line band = 7.38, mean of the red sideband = 7.38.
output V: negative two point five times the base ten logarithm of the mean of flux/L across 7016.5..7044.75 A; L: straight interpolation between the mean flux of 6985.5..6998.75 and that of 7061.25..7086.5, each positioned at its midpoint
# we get 0.01 mag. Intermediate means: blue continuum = 7.47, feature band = 7.38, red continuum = 7.37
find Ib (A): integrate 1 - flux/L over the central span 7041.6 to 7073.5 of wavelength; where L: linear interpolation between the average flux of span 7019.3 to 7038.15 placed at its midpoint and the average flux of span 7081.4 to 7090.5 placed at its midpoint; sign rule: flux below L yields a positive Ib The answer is -0.1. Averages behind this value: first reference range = 7.36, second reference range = 7.36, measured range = 7.38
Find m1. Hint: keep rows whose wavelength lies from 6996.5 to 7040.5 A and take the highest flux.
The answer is 7.5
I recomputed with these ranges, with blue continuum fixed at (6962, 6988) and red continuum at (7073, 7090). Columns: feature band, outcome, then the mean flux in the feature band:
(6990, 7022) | 0.05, 7.44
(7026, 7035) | 0.08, 7.36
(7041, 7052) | -0.04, 7.43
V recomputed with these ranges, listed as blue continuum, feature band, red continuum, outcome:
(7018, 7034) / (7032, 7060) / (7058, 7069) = -0.008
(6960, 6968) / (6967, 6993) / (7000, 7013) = 0.010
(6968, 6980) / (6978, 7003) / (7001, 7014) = -0.003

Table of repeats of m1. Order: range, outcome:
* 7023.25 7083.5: 7.47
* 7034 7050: 7.45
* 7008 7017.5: 7.4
